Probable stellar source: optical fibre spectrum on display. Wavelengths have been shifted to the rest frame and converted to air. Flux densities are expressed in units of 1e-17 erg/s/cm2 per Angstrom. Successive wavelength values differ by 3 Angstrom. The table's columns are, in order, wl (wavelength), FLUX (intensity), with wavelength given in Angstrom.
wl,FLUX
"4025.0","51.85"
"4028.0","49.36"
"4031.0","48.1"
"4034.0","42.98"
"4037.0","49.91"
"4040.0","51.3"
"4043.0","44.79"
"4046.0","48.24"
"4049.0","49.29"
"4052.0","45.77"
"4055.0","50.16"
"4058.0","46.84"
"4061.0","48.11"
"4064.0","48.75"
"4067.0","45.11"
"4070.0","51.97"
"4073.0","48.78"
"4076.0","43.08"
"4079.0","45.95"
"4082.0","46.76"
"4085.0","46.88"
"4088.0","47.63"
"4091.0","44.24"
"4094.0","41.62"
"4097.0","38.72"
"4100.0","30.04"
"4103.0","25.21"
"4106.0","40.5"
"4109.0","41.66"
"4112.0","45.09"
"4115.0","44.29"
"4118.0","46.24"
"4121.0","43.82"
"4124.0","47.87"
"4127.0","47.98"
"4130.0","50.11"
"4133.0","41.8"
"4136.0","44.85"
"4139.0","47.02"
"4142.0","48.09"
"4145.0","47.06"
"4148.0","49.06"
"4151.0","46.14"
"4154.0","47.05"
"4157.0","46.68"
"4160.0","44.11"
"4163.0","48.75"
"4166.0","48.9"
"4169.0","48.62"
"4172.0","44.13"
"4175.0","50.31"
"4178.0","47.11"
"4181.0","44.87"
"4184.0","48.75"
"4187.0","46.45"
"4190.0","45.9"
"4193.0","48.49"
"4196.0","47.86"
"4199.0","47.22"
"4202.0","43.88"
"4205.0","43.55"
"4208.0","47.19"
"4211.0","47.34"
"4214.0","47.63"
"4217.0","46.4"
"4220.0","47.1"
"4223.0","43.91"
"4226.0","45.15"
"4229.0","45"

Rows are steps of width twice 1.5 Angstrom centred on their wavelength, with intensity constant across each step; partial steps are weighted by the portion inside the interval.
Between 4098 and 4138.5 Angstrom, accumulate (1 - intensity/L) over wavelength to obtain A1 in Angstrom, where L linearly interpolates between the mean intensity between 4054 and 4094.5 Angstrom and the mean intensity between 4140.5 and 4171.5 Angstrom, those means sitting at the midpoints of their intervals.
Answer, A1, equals 4.1 Angstrom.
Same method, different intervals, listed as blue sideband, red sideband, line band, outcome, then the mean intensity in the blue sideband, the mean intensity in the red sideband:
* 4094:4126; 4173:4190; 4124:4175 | -3.3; 40.5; 47.3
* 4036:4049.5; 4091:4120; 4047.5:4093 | -2.7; 48.6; 39.6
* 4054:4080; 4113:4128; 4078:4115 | 4.3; 47.6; 45.9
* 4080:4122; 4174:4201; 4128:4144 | -0.9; 41.6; 47.3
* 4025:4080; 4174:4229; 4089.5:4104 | 3.4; 47.8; 46.5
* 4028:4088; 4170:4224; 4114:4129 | 0.3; 47.6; 46.6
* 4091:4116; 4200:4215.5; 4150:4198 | -3.9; 38.6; 46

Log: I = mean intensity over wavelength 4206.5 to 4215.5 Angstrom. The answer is 47.4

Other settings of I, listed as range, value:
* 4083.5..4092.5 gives 46.2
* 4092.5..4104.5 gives 33.9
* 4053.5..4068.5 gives 47.8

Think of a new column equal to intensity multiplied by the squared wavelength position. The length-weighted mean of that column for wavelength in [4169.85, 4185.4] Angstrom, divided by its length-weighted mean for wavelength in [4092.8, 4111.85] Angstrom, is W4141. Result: 1.3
